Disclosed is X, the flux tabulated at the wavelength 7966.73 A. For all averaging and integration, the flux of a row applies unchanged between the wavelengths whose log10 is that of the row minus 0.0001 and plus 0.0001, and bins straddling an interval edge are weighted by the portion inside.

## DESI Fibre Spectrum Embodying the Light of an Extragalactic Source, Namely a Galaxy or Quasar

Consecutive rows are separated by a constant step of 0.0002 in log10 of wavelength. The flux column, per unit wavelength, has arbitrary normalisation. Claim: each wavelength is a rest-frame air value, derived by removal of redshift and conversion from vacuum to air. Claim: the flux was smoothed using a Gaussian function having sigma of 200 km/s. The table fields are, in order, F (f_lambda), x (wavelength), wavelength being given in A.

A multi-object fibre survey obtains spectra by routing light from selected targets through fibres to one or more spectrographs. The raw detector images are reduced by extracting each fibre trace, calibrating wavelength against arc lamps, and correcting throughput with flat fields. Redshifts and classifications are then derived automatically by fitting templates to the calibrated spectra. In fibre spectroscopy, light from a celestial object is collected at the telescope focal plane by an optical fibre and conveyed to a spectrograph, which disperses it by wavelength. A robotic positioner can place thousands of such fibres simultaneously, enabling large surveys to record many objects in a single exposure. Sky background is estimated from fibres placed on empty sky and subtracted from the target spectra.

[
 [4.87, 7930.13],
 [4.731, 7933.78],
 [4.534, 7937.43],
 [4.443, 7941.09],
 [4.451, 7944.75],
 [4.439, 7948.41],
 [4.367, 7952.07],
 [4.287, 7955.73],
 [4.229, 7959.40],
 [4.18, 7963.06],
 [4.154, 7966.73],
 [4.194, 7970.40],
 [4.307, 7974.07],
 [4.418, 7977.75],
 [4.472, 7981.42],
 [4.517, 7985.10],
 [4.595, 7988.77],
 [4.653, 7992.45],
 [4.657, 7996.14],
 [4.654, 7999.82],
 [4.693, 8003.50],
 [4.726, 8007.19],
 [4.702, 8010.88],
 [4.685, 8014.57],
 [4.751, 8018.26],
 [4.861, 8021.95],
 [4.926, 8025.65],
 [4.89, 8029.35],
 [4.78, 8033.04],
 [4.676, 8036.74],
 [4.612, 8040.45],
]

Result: 4.154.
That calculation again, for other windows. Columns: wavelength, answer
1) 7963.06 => 4.18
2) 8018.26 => 4.751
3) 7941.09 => 4.443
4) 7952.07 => 4.367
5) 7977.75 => 4.418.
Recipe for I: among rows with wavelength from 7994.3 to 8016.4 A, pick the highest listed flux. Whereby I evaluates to 4.726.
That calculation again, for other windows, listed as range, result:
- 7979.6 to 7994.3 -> 4.653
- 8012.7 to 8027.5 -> 4.926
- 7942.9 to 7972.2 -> 4.451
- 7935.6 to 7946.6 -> 4.534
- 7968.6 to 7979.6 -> 4.418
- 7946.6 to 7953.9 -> 4.439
